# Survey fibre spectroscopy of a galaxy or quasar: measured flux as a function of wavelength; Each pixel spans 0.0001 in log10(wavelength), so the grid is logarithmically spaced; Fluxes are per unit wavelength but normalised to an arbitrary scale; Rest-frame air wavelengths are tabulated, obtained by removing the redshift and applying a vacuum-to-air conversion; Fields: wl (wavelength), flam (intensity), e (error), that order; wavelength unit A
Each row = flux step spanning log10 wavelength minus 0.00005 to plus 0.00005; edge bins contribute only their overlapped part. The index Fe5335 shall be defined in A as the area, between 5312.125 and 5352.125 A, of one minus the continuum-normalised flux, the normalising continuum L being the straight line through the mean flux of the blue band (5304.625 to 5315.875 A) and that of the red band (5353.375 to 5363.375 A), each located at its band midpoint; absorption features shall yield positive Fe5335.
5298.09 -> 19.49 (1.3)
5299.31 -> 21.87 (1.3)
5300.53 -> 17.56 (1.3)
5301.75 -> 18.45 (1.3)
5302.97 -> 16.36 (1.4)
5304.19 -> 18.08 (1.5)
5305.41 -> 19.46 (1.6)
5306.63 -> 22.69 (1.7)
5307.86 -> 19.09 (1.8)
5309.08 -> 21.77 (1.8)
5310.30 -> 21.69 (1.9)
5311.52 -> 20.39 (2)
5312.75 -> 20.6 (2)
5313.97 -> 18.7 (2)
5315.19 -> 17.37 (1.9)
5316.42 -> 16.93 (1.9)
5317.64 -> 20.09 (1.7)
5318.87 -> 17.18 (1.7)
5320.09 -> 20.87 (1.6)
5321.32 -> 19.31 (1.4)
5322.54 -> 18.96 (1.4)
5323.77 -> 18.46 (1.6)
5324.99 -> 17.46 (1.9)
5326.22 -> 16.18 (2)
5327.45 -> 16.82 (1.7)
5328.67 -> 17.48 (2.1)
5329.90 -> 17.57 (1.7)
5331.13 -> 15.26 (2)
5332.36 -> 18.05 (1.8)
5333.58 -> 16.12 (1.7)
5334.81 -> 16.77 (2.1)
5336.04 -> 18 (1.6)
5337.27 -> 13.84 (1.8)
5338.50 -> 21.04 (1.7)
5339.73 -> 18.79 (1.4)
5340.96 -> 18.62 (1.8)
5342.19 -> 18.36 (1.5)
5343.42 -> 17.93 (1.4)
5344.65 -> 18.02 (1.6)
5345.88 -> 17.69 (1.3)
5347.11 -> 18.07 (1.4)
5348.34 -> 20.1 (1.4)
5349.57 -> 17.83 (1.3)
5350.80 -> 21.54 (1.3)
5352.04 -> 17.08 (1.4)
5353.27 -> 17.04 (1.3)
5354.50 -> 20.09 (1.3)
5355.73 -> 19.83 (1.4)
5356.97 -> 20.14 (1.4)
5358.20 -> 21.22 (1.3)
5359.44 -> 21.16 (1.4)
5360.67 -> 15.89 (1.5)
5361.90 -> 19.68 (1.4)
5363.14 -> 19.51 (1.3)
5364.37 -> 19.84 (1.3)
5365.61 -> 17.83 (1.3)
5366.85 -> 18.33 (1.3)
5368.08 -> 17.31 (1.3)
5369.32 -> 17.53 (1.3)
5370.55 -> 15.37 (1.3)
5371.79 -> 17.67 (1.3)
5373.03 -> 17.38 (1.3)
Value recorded 3.56 A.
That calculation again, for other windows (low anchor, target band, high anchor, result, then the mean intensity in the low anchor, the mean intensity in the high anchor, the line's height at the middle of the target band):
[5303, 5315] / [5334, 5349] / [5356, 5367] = 1.2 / 20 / 19.3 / 19.6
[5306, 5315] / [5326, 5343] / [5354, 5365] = 2.3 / 20.5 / 19.7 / 20.1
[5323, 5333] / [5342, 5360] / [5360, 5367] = -1.0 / 17.2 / 18.5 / 18.1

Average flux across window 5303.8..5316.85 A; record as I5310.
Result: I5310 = 19.8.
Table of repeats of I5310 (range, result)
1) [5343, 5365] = 19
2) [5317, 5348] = 17.9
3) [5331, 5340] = 17.3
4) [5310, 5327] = 18.8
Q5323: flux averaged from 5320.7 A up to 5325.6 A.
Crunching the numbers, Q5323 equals 18.6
